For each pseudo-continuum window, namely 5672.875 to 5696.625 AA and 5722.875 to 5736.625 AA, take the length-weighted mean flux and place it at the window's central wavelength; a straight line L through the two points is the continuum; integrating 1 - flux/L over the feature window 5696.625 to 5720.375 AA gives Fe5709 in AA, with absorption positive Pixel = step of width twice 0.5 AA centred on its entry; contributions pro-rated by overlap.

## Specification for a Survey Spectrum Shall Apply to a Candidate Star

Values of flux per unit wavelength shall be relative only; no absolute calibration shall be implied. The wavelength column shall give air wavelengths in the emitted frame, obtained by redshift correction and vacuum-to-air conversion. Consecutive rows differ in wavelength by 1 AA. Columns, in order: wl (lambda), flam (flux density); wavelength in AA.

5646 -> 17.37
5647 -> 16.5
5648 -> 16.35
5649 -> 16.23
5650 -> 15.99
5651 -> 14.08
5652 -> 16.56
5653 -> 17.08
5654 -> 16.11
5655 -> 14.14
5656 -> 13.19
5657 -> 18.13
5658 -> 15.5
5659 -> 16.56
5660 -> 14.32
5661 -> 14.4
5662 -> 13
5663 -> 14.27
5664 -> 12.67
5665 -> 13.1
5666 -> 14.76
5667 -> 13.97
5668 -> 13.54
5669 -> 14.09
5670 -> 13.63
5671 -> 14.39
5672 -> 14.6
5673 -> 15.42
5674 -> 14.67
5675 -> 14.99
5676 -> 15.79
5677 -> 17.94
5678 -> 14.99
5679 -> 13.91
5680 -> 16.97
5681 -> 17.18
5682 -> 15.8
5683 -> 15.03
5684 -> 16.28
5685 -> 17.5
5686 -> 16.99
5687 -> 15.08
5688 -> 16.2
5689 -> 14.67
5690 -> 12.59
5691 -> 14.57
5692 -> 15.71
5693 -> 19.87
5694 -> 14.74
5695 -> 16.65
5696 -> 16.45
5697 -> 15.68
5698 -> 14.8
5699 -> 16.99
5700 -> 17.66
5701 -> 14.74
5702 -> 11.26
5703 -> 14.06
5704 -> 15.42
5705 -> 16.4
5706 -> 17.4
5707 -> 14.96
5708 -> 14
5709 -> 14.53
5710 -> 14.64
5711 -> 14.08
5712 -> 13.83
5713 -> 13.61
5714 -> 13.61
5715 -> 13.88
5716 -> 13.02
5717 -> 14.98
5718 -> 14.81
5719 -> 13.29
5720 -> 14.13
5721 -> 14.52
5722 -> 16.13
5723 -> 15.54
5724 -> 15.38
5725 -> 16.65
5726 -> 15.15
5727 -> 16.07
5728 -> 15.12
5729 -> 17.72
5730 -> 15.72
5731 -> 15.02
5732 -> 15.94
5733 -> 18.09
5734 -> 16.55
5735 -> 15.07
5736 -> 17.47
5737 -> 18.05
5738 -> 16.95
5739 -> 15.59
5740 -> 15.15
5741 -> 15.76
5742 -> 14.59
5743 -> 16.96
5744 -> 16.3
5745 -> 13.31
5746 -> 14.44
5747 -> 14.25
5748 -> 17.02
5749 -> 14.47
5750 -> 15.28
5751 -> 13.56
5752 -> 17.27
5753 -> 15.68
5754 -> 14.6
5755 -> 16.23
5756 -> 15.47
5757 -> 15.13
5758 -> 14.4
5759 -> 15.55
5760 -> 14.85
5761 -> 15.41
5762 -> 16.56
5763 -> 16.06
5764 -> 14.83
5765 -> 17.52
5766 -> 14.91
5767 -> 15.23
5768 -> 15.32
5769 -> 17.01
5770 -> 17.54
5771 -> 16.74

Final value 2.0 AA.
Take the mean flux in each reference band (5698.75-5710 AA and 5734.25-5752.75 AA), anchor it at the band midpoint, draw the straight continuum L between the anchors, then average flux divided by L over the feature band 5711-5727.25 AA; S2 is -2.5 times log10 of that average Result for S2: 0.05 mag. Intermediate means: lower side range 15.2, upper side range 15.7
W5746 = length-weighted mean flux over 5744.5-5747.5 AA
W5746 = 14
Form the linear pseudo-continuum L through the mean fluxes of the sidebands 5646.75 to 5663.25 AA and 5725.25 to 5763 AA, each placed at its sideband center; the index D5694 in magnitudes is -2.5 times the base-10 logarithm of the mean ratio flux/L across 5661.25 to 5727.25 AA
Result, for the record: 0.04 mag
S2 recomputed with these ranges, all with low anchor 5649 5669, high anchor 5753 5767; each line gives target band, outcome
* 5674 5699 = -0.06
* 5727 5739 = -0.08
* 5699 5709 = 0.00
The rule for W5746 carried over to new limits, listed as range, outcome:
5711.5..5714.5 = 13.7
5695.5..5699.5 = 16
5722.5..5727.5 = 15.8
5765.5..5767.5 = 15.1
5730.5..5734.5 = 16.4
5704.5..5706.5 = 16.9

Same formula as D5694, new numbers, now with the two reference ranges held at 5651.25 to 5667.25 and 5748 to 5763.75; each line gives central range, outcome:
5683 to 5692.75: -0.04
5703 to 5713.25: 0.02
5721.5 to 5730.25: -0.05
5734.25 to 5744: -0.06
